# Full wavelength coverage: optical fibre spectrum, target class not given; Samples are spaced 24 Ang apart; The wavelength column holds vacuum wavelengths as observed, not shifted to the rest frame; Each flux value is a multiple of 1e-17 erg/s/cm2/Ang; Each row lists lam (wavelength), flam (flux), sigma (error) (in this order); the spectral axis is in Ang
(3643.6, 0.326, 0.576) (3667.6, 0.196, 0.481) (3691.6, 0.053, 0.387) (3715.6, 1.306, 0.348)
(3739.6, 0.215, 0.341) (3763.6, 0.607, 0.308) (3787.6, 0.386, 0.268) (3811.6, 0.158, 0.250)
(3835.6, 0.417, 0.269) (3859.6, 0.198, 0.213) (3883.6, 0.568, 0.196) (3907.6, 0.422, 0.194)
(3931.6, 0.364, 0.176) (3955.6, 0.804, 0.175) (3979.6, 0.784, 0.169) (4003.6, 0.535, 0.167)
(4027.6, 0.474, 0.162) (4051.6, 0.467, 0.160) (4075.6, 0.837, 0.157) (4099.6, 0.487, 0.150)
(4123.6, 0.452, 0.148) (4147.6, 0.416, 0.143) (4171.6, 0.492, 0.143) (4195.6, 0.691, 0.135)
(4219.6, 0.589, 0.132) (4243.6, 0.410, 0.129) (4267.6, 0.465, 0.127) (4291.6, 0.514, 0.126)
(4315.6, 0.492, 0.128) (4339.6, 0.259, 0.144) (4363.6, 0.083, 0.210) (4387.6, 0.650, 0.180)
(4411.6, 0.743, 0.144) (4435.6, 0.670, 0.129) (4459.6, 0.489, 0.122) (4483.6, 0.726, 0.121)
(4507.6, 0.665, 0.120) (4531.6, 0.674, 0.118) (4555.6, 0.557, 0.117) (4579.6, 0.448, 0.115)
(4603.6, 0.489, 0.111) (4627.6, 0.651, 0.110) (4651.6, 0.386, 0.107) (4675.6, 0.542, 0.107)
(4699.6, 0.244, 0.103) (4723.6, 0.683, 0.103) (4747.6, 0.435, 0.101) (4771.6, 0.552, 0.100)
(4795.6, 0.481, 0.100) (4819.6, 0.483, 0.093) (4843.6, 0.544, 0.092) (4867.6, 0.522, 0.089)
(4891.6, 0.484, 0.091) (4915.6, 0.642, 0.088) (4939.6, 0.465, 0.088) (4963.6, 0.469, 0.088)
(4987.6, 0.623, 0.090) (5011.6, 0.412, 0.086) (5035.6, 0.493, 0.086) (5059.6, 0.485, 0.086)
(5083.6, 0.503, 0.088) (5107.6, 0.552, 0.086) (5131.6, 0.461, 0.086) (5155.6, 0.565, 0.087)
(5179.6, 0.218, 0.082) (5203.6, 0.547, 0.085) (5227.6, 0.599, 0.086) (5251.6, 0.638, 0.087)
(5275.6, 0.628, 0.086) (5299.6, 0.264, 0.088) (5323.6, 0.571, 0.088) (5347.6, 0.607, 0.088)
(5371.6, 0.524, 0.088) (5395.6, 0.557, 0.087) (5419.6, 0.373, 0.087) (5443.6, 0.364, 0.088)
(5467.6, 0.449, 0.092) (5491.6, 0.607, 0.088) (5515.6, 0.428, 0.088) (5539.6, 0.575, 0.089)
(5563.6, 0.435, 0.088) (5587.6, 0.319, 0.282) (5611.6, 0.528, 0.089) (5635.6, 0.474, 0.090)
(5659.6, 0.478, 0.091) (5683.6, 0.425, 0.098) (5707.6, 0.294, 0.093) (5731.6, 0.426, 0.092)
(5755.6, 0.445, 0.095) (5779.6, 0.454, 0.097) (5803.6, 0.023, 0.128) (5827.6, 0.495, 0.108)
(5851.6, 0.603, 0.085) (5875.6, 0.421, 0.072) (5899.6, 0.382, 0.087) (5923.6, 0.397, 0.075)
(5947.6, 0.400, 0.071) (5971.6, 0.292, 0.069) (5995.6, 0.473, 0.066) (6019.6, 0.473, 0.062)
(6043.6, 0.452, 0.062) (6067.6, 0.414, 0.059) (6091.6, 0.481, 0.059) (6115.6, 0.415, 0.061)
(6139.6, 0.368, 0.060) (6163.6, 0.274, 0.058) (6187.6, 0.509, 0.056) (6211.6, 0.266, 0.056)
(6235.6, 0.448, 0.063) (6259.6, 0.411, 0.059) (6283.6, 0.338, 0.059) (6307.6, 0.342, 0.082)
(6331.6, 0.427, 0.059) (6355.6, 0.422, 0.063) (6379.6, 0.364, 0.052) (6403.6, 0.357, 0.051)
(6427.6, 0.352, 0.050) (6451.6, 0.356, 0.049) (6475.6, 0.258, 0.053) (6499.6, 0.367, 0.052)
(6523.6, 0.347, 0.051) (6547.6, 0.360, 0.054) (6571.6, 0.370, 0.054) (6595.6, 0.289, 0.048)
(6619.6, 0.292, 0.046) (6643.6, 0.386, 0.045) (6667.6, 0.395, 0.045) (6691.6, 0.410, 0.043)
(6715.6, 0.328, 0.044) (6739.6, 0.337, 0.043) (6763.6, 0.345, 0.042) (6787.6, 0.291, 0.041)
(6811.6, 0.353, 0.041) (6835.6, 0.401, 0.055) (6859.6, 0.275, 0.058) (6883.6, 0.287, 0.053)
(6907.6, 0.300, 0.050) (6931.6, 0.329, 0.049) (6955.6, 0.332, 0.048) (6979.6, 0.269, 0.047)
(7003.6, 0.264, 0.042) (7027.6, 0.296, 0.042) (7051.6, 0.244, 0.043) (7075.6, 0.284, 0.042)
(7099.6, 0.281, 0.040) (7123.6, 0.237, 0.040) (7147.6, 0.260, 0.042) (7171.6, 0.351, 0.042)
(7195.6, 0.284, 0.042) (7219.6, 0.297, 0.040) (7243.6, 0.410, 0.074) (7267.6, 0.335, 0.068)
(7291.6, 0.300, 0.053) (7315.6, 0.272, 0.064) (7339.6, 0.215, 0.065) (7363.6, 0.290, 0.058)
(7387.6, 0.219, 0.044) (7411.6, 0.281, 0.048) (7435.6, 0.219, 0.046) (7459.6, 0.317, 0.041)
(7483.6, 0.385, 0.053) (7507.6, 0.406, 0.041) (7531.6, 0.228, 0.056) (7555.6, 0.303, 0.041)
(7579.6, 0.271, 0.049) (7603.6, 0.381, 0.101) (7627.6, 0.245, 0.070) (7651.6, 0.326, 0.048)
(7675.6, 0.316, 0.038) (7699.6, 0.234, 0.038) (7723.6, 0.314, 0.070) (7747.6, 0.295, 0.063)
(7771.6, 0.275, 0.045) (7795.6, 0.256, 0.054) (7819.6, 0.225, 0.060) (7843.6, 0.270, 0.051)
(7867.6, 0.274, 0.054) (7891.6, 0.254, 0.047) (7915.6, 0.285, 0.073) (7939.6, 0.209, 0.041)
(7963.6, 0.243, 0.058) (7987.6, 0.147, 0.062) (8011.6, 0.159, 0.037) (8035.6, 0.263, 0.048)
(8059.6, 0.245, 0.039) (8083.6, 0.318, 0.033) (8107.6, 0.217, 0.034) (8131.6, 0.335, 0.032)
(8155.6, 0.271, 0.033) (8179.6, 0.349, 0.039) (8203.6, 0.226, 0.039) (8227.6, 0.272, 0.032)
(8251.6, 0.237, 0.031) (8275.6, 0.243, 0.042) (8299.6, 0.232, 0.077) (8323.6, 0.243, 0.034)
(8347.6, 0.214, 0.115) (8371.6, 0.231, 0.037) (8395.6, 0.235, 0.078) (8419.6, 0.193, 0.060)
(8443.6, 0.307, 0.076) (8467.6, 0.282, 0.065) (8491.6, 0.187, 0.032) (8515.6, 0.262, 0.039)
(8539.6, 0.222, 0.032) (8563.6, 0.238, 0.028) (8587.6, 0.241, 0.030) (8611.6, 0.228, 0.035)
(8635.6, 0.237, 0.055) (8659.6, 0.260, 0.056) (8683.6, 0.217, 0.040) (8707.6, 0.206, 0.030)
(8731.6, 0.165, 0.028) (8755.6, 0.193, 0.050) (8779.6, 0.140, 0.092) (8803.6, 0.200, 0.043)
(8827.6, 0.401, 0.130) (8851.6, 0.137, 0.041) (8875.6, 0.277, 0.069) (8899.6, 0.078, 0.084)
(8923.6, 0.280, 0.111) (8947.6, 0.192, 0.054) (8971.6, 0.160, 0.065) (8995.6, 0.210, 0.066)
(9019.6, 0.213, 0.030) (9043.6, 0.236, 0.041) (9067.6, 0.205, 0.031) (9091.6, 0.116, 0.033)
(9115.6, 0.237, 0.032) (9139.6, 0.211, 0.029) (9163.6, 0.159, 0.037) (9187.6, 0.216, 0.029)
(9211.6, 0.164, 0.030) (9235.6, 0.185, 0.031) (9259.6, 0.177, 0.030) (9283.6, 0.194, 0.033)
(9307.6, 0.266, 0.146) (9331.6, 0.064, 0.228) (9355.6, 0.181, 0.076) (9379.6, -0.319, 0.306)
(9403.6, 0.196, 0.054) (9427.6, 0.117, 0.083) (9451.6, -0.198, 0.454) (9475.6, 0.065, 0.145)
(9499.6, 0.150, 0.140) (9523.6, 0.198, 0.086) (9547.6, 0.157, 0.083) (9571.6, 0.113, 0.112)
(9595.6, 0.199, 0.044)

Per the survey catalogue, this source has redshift 1.010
